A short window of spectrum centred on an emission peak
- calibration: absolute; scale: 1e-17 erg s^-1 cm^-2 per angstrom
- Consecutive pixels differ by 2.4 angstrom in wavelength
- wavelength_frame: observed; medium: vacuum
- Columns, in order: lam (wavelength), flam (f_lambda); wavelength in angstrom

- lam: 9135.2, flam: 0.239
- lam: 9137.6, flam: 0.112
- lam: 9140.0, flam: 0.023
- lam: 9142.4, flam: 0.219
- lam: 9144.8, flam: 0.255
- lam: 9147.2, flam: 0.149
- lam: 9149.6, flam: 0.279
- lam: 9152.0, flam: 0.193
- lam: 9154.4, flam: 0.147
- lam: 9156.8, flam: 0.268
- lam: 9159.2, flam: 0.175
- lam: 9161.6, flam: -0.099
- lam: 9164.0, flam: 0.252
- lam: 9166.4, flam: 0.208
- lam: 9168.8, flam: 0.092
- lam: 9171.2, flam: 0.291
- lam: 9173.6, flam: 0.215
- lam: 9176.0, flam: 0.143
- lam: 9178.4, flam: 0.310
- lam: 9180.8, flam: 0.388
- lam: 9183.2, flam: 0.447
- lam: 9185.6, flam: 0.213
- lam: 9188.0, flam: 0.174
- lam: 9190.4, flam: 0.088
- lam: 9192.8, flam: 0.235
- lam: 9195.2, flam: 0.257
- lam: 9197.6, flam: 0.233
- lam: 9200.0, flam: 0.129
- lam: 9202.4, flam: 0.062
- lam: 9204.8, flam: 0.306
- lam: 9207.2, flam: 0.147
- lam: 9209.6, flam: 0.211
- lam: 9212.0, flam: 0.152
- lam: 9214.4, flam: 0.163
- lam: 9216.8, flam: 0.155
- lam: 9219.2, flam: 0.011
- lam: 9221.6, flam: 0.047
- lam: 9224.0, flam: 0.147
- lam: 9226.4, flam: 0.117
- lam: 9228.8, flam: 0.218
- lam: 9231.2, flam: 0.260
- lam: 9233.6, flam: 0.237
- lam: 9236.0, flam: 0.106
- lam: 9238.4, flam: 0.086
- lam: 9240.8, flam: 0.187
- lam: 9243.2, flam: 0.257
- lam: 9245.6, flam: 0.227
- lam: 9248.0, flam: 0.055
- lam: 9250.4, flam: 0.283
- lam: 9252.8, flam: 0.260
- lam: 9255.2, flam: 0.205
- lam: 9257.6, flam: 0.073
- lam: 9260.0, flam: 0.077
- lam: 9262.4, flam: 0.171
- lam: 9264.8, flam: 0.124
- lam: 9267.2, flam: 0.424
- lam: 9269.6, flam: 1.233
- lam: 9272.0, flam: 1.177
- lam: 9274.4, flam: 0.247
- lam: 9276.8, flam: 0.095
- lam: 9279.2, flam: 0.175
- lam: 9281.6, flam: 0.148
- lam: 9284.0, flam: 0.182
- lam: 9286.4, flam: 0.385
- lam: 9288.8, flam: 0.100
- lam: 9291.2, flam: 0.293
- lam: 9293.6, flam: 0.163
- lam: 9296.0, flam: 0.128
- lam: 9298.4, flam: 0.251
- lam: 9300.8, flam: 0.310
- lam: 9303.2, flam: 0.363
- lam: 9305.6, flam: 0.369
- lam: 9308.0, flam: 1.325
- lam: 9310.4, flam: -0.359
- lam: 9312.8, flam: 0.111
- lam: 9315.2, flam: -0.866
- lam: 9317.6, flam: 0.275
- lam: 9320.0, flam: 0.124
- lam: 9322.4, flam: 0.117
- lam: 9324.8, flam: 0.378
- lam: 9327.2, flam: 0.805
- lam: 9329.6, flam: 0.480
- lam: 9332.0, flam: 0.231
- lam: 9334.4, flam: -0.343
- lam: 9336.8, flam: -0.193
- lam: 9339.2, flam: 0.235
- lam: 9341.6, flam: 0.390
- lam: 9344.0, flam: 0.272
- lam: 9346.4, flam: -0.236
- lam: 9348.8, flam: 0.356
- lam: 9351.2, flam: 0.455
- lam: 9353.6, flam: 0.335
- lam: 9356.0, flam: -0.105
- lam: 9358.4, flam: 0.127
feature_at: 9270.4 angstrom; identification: [O III] 5007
